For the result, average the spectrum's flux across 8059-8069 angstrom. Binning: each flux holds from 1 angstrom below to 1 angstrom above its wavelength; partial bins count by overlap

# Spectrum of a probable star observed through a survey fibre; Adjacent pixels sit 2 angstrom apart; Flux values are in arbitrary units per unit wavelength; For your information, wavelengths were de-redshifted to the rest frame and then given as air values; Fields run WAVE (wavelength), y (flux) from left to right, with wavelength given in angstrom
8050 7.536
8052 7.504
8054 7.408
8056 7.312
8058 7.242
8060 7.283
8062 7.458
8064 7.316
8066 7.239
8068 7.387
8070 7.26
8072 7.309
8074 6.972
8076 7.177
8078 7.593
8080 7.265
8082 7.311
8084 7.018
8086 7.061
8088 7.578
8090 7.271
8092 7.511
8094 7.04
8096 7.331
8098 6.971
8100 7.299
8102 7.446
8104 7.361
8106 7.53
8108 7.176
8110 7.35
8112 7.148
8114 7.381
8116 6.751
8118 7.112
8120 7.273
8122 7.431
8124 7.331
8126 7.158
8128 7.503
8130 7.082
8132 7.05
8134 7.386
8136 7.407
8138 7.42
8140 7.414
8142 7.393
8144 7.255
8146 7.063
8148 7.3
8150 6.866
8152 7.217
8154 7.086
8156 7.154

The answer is 7.34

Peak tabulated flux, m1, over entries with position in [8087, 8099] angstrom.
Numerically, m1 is 7.578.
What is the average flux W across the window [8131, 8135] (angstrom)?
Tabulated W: 7.22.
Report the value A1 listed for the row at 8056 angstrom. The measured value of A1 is 7.312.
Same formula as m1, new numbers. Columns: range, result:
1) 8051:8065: 7.504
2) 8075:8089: 7.593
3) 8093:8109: 7.53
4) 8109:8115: 7.381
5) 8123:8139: 7.503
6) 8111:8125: 7.431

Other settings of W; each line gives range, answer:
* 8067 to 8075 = 7.23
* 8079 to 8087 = 7.16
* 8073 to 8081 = 7.25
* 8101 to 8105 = 7.4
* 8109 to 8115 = 7.29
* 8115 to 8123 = 7.14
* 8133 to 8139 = 7.4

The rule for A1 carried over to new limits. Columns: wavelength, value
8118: 7.112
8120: 7.273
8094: 7.04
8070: 7.26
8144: 7.255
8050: 7.536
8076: 7.177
